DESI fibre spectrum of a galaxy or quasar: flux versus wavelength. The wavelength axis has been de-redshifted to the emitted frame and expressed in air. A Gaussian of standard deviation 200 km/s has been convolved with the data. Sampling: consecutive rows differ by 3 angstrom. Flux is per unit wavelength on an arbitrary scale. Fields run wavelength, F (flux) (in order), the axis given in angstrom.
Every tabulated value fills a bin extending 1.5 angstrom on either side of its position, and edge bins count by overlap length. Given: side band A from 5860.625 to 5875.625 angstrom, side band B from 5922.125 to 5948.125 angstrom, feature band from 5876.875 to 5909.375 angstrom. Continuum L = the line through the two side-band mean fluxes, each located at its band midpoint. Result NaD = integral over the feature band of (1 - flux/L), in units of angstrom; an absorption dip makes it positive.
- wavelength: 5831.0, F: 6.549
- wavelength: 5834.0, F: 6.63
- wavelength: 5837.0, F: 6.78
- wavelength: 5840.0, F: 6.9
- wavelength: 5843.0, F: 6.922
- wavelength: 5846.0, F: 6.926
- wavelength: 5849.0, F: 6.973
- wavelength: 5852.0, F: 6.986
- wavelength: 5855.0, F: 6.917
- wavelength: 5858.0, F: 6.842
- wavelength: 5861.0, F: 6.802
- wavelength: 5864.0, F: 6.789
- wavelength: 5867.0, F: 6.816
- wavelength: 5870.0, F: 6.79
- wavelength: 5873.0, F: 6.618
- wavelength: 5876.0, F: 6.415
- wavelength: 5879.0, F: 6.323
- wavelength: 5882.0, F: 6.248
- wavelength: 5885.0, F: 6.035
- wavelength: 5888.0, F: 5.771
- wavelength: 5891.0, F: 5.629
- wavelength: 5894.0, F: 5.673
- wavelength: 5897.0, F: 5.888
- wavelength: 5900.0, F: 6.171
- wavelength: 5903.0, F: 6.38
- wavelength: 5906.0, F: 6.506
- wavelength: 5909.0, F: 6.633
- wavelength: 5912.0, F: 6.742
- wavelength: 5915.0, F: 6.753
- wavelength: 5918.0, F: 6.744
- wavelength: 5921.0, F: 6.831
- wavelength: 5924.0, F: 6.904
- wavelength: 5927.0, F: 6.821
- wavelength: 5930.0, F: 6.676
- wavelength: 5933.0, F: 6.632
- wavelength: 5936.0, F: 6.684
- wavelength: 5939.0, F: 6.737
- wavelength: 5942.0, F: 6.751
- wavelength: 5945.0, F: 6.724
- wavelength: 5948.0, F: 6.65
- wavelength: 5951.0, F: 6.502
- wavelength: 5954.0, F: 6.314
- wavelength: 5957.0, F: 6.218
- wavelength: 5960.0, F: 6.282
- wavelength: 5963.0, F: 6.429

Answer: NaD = 3.1 angstrom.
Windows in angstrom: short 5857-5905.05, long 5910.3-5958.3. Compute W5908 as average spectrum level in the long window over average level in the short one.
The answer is 1.1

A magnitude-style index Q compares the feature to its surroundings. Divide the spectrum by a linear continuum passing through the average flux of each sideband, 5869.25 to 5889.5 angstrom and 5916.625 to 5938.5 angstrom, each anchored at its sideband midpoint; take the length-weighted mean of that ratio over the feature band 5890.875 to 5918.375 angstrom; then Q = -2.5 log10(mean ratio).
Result 0.04 mag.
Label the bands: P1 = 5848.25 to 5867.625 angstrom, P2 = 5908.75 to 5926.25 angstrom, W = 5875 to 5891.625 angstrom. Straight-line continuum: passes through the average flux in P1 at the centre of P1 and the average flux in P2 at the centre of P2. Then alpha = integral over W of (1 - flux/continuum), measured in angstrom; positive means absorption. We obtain 1.83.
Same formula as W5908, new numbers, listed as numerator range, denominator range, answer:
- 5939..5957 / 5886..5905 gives 1.11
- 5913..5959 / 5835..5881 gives 0.98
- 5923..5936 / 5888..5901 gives 1.16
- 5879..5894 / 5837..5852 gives 0.86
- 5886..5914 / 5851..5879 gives 0.91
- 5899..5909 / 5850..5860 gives 0.93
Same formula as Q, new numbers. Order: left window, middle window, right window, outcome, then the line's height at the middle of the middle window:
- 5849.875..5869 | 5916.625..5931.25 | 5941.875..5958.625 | -0.031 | 6.61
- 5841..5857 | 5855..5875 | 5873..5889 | -0.033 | 6.58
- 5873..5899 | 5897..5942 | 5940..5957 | -0.053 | 6.32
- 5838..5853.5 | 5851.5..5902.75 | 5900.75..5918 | 0.064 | 6.77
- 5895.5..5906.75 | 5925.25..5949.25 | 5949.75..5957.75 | -0.067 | 6.31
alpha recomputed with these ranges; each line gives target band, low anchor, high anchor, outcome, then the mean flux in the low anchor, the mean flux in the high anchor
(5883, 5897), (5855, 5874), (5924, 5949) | 2.0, 6.79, 6.72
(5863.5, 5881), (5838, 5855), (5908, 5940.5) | 0.7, 6.93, 6.74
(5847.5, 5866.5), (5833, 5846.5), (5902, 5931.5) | -0.2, 6.83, 6.7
